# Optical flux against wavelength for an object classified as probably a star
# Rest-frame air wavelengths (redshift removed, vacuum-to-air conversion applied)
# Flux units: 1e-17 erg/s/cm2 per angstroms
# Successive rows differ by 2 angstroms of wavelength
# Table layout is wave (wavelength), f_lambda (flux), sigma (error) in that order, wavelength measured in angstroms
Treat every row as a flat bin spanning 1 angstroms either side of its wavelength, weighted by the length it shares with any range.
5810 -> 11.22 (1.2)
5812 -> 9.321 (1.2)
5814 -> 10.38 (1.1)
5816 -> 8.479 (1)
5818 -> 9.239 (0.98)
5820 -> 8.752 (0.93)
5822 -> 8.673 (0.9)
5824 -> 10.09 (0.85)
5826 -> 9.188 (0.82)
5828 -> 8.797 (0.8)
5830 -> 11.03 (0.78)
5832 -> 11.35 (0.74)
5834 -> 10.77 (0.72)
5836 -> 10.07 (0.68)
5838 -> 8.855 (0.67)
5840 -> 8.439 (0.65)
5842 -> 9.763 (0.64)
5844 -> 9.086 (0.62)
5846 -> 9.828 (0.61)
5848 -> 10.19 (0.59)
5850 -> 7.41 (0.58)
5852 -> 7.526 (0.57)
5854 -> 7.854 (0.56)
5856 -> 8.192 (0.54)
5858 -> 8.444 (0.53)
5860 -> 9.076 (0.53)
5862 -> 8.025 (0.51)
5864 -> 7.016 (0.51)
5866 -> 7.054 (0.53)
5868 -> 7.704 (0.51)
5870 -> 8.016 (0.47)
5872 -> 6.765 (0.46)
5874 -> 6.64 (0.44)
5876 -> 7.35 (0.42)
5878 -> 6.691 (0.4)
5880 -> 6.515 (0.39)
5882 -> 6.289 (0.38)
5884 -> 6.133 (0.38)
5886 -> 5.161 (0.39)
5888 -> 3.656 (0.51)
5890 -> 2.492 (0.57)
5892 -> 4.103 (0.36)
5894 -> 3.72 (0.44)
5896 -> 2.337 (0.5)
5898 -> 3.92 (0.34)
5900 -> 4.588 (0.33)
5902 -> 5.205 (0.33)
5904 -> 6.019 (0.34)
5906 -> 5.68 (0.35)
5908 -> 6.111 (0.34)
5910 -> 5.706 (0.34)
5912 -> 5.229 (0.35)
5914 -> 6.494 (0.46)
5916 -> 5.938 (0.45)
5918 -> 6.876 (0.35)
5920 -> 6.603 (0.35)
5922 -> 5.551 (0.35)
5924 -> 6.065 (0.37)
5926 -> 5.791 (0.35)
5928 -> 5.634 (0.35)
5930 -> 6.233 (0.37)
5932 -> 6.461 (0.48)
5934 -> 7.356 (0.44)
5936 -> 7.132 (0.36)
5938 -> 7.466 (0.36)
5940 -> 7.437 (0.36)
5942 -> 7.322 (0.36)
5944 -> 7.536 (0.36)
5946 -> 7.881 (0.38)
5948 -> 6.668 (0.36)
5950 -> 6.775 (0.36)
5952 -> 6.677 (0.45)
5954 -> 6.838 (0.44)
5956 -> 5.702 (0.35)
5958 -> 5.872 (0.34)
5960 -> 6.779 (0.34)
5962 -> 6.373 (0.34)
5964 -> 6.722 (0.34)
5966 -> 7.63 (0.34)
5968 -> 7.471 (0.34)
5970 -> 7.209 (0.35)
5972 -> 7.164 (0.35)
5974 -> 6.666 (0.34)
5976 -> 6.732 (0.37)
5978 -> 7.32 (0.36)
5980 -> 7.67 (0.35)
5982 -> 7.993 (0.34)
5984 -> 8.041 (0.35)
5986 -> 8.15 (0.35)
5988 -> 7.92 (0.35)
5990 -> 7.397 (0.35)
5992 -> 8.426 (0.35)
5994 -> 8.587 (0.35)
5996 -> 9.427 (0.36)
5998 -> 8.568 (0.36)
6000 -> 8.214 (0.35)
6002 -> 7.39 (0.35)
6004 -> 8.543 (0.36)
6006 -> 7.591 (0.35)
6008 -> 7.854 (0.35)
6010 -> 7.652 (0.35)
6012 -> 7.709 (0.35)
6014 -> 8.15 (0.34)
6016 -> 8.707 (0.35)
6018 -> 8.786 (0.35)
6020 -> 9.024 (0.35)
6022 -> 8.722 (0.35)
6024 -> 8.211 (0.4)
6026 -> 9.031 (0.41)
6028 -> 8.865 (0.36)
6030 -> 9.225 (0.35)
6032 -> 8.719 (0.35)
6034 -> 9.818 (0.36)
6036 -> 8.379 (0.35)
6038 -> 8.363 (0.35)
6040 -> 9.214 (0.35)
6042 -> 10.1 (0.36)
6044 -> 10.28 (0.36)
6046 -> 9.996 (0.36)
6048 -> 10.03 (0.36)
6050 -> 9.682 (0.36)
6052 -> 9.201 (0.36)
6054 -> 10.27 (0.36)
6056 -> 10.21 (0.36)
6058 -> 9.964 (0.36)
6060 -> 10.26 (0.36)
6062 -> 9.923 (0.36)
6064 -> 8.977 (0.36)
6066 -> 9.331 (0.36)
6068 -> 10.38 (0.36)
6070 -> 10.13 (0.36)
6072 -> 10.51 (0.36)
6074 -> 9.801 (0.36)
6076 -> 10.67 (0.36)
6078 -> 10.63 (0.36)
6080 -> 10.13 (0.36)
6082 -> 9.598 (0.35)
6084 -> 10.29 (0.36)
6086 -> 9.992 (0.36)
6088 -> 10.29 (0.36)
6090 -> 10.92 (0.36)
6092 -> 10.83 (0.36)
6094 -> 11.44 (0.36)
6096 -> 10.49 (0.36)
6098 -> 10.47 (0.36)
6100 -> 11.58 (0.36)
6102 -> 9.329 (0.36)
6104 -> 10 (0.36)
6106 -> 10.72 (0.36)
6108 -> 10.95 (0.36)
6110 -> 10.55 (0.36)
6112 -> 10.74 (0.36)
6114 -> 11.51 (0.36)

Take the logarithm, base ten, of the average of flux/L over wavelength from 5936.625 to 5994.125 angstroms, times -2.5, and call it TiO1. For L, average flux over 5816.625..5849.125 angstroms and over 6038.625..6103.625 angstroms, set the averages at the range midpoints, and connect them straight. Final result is 0.34 mag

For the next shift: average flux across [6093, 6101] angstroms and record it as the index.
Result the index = 11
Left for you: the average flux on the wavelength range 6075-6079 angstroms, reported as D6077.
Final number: 10.7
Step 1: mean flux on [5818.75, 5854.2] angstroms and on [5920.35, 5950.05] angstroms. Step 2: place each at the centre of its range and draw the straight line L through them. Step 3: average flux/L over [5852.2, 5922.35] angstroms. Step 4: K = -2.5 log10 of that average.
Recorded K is 0.299 mag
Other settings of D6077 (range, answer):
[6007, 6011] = 7.75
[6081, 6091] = 10.2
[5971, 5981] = 7.11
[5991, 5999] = 8.75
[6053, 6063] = 10.1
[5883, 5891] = 4.36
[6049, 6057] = 9.84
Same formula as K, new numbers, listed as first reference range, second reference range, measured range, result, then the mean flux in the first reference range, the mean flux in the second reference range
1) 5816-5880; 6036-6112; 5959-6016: 0.23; 8.61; 10.1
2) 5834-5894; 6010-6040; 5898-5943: 0.26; 7.39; 8.68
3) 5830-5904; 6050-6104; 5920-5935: 0.28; 7.16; 10.2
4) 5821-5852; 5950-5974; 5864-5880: 0.22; 9.5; 6.76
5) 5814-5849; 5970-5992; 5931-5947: 0.11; 9.59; 7.53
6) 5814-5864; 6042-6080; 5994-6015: 0.20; 9.11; 10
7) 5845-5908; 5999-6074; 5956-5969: 0.17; 6.43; 9.13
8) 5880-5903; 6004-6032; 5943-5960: -0.07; 4.42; 8.44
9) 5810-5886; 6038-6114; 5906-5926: 0.44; 8.51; 10.2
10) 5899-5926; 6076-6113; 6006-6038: 0.01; 5.85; 10.5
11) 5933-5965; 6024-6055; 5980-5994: -0.01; 6.91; 9.37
